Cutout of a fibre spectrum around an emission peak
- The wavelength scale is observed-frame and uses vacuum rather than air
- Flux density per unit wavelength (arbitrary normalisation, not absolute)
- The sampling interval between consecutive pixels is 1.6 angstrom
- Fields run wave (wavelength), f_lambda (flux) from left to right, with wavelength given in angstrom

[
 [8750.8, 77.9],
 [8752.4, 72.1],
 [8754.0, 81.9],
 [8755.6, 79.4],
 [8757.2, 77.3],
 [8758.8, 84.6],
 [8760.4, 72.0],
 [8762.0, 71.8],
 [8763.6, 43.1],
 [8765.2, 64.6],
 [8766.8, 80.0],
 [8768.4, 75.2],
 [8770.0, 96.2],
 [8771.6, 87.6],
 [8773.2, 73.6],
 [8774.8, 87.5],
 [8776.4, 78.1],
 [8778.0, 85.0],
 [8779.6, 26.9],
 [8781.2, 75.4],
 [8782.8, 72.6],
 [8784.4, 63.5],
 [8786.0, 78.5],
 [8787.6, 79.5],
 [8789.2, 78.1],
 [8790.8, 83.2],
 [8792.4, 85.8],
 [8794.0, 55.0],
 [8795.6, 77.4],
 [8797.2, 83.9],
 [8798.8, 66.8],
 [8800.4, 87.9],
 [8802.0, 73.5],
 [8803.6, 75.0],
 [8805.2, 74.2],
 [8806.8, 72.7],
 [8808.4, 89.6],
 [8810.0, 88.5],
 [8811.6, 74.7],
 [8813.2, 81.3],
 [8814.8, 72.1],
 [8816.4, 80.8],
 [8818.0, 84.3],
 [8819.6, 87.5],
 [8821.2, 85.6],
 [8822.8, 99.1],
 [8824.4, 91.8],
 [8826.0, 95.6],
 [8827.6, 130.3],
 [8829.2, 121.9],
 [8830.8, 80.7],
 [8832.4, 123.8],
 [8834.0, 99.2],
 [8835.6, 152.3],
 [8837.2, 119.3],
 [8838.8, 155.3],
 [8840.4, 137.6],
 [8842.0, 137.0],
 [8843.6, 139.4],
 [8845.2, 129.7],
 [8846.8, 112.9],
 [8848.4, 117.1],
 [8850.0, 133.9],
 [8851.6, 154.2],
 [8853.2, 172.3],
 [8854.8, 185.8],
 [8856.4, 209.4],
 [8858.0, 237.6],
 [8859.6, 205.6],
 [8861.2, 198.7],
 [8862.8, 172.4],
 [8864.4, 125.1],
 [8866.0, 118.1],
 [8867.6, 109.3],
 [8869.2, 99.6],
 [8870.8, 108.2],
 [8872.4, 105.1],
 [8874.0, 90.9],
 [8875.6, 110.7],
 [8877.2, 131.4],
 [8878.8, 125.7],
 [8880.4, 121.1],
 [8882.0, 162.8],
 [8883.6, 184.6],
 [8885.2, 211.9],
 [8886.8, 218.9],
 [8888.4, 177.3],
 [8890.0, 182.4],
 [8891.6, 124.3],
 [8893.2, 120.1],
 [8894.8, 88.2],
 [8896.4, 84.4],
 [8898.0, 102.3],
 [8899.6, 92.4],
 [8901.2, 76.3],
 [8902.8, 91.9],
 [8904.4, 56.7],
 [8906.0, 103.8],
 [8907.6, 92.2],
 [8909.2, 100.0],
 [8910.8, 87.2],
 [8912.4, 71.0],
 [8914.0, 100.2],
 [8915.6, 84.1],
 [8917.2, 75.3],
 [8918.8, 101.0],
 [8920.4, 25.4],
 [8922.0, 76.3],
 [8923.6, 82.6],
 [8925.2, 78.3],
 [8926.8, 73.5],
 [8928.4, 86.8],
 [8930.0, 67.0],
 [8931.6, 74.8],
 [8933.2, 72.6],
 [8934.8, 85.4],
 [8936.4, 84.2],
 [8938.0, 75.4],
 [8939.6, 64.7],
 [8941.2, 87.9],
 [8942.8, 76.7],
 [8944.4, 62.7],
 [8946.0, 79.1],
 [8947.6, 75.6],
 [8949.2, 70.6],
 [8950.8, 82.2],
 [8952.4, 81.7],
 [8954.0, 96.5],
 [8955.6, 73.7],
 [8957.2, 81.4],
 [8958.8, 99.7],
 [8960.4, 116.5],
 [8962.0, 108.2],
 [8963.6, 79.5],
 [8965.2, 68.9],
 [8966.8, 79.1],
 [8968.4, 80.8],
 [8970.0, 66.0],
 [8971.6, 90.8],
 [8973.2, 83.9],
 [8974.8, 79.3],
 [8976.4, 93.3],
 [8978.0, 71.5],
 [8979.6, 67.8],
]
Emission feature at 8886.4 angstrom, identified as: [N II]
